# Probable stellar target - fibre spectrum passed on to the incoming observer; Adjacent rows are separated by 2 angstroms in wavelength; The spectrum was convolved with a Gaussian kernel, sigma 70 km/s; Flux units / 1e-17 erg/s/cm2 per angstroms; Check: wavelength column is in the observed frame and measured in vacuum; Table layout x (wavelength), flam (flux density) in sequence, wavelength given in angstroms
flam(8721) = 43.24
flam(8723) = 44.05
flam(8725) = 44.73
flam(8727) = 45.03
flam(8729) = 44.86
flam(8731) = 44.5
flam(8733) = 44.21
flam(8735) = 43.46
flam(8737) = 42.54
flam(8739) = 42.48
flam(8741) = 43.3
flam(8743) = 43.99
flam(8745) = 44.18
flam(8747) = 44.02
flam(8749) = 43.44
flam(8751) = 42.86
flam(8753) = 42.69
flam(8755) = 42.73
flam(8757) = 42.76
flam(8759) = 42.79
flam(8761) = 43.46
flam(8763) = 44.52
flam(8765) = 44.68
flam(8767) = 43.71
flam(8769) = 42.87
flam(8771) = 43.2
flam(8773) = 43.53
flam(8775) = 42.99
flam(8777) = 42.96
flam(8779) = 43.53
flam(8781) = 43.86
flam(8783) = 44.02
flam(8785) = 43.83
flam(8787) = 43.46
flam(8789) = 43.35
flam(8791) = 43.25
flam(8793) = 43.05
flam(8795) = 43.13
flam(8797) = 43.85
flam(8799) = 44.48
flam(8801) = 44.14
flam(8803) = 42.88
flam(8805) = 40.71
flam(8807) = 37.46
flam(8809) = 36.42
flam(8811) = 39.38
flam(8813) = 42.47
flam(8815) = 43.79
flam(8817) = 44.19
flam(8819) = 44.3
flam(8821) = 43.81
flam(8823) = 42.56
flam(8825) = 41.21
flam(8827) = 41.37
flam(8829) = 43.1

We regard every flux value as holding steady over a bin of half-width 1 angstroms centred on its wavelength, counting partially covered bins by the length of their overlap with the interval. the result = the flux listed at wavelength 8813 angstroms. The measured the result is 42.47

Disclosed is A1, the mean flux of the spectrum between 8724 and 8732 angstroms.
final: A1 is 44.8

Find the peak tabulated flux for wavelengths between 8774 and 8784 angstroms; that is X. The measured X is 44.02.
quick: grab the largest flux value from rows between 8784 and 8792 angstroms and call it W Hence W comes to 43.83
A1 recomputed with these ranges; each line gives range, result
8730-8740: 43.4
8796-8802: 44.2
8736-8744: 43.1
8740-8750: 43.8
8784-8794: 43.4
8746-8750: 43.7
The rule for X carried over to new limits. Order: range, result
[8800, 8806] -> 44.14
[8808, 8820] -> 44.3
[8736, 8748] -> 44.18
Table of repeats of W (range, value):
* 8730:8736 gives 44.5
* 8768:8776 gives 43.53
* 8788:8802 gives 44.48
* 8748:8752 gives 43.44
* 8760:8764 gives 44.52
